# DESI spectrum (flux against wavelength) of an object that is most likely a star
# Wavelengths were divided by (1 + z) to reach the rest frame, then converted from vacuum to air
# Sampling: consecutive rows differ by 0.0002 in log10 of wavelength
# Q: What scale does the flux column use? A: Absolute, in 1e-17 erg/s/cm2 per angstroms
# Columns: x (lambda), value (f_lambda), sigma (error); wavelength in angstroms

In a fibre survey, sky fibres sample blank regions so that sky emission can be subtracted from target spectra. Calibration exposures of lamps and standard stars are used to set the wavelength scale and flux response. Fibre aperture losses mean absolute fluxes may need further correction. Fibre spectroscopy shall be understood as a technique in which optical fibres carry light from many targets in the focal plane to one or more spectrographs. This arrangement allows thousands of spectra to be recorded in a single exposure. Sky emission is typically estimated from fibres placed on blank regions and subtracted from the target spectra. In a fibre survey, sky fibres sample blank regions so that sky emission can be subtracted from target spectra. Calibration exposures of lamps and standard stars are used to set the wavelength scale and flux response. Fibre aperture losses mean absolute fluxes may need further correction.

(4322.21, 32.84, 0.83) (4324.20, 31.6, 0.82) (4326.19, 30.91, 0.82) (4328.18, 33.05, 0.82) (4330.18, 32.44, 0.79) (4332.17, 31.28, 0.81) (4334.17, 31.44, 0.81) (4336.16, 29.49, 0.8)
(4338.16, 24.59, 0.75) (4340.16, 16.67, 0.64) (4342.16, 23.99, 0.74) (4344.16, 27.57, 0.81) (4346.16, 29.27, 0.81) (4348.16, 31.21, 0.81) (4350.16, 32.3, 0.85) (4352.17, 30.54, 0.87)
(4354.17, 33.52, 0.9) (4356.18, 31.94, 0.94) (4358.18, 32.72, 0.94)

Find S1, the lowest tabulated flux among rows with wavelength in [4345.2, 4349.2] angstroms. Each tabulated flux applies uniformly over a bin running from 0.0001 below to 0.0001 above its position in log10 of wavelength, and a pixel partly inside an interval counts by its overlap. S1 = 29.27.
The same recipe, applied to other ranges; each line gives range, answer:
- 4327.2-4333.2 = 31.28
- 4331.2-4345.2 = 16.67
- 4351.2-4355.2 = 30.54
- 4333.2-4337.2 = 29.49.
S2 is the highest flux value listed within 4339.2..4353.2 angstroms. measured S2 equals 32.3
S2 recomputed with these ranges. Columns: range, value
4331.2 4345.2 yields 31.44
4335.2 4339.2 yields 29.49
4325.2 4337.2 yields 33.05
